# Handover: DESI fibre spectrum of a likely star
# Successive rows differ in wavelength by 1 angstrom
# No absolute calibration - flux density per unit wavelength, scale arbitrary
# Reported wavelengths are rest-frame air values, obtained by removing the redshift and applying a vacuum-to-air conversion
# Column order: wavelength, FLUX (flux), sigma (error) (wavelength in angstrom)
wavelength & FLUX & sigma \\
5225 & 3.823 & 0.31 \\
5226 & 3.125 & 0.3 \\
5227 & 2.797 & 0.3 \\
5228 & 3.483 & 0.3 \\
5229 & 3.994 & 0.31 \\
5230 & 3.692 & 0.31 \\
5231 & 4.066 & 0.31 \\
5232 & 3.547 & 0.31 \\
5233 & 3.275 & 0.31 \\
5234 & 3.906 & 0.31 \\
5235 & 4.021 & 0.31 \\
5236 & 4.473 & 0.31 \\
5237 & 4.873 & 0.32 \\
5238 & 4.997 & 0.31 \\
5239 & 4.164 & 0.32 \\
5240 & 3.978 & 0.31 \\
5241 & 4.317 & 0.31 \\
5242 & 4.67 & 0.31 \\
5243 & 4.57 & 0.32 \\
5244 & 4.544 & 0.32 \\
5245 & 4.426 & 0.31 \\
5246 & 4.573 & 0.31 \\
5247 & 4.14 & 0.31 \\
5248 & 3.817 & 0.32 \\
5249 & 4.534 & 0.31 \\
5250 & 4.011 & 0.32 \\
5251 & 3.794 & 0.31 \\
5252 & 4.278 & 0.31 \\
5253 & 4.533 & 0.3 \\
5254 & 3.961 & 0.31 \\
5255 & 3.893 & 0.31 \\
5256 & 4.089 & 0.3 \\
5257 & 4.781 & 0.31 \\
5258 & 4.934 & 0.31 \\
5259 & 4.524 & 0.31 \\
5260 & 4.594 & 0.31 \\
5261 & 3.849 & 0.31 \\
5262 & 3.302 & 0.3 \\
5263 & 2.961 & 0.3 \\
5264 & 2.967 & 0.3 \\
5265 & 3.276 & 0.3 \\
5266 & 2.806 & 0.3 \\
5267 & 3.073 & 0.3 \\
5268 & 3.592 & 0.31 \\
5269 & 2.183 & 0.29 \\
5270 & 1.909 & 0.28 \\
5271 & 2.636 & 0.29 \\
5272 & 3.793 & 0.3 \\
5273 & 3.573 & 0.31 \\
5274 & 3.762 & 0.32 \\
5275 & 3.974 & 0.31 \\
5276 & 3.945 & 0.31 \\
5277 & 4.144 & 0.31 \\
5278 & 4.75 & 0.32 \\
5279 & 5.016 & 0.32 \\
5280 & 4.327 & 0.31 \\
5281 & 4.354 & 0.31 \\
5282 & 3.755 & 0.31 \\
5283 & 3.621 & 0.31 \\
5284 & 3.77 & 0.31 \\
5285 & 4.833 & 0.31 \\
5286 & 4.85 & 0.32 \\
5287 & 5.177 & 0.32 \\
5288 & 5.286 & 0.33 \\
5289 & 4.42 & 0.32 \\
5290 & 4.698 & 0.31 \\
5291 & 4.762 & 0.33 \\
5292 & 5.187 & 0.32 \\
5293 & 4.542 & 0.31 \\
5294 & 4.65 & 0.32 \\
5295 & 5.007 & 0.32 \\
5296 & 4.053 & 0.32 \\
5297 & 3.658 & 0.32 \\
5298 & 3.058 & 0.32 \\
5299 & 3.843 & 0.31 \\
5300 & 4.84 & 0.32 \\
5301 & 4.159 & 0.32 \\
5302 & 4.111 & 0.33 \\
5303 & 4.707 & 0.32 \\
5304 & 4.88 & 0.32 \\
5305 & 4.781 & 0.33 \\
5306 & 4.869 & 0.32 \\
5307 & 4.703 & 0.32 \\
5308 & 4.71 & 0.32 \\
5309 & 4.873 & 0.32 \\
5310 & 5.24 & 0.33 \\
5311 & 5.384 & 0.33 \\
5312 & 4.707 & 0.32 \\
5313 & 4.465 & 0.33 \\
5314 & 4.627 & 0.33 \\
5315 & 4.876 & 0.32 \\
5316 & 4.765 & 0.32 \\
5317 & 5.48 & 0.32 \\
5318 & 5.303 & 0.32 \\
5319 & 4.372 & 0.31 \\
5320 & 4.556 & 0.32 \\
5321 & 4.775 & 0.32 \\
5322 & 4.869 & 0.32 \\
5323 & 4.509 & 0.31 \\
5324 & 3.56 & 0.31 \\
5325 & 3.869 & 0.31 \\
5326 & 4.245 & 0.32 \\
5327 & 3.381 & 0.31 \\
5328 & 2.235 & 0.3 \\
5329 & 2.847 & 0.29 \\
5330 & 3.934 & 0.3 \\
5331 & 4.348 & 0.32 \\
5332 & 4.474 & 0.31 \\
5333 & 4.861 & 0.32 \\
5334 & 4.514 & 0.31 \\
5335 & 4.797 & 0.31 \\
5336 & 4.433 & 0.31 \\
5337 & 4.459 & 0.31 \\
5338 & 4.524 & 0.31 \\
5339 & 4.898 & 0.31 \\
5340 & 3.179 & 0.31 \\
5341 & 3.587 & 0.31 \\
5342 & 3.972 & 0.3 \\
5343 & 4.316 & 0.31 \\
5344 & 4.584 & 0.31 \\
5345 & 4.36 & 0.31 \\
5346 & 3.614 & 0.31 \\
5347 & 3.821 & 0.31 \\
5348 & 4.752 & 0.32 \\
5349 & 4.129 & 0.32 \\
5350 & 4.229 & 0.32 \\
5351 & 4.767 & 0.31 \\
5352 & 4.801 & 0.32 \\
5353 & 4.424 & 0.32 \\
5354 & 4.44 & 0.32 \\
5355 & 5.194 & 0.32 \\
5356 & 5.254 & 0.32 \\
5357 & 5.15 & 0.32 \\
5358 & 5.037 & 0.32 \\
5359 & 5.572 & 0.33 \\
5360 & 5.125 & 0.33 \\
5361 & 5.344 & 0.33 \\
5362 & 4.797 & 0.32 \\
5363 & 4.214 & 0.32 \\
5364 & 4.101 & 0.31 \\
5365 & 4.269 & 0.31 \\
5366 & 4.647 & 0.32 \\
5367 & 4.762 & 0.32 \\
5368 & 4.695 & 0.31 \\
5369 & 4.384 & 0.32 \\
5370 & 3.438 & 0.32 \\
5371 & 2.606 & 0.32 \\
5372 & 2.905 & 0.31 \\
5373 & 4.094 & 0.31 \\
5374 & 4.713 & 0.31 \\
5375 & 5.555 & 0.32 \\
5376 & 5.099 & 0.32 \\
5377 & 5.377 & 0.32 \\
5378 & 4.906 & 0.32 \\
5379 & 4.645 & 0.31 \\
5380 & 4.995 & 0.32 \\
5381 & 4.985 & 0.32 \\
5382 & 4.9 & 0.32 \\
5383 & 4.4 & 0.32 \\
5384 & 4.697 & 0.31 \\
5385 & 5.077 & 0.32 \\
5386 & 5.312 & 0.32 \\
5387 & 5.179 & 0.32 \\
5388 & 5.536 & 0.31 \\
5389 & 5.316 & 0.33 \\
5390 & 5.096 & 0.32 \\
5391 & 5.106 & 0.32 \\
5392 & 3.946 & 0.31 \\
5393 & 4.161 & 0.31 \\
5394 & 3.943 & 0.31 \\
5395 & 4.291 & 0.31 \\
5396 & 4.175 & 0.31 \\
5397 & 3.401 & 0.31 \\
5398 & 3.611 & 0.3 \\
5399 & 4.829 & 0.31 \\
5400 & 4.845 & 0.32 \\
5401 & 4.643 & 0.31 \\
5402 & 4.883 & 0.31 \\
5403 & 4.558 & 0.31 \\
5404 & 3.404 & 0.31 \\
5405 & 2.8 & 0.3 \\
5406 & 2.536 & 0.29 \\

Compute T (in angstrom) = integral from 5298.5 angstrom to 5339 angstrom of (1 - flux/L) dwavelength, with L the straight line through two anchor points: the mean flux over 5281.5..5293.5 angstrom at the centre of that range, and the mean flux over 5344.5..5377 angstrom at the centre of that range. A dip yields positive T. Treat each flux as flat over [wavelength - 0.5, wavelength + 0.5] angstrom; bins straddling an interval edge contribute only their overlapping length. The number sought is 0.7 angstrom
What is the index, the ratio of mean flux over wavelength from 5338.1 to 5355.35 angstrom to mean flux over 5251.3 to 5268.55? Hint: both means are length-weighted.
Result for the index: 1.12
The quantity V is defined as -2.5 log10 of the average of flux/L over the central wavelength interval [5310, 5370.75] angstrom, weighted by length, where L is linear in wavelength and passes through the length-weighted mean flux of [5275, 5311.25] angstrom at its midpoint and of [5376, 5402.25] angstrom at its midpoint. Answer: 0.04 mag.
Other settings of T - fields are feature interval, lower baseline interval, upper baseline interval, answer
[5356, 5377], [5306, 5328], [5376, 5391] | 1.5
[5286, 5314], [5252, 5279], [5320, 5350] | -5.0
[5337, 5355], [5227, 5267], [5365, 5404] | 0.5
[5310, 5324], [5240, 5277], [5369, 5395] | -1.9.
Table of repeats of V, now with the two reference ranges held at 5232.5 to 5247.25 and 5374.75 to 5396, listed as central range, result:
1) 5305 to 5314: -0.062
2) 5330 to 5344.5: 0.083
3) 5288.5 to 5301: 0.035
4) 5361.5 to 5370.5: 0.100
